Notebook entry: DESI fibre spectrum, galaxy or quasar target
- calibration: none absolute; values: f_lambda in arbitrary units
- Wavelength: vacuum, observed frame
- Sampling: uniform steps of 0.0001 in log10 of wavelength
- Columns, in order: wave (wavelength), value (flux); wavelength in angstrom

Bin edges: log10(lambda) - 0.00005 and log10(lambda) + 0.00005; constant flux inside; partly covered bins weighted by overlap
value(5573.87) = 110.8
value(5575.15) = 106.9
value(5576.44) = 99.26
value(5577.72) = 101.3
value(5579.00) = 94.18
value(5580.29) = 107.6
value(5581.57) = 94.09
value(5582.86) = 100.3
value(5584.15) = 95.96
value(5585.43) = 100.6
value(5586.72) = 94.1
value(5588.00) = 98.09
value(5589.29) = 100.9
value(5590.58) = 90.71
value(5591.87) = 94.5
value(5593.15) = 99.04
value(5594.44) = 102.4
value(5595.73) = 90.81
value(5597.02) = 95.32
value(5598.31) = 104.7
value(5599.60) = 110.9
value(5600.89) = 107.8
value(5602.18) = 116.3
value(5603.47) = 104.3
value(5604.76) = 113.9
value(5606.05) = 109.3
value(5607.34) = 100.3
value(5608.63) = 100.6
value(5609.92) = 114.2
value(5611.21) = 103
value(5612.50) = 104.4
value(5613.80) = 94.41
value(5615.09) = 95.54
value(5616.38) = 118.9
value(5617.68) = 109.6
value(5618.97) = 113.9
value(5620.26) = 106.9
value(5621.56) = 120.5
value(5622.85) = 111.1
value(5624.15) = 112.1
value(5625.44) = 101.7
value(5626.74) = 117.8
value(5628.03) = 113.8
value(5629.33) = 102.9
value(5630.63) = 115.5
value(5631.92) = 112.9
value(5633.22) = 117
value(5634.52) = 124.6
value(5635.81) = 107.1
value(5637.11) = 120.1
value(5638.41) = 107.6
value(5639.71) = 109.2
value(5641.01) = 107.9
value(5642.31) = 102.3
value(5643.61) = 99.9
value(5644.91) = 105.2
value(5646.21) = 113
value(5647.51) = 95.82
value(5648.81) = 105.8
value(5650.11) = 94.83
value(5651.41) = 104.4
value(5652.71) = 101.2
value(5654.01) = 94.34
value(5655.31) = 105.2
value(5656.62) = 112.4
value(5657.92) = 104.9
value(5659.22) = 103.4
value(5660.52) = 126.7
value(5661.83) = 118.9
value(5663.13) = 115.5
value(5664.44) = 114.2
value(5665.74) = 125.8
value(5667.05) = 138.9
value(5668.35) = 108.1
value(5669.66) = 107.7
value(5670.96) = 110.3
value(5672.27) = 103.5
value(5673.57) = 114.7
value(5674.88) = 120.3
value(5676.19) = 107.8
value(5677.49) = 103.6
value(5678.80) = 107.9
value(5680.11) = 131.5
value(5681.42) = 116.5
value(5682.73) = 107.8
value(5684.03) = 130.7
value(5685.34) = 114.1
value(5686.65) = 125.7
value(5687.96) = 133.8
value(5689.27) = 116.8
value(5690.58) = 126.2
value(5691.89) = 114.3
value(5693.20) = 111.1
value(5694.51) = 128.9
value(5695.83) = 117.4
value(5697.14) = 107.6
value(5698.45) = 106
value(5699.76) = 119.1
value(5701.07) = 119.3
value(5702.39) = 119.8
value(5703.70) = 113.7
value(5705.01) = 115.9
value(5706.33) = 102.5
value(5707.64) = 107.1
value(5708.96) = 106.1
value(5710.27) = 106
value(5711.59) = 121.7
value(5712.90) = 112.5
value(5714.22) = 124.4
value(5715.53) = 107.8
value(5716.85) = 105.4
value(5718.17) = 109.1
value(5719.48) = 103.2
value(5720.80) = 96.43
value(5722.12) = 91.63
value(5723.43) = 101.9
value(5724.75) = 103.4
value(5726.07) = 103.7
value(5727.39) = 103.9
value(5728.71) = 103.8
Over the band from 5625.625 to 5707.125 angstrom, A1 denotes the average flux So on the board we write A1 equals 113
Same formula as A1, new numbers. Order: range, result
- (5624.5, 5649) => 110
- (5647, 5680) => 110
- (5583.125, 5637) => 106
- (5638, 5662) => 106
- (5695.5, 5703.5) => 115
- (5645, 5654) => 102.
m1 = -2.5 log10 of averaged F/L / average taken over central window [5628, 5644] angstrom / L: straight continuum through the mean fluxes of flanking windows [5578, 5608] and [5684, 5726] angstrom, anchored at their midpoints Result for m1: -0.05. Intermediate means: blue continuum 101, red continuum 113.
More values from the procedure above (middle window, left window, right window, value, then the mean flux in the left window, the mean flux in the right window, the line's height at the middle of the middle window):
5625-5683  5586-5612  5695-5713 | -0.03 mag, 103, 113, 108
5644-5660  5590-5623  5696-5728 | 0.03 mag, 105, 109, 107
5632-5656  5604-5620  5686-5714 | 0.03 mag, 107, 116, 110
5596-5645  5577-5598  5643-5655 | -0.09 mag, 97.6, 102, 99.9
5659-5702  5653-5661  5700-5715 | -0.06 mag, 107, 114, 110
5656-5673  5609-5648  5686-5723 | -0.03 mag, 109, 113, 111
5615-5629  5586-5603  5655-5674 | -0.06 mag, 100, 114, 106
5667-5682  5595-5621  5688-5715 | -0.01 mag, 106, 115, 112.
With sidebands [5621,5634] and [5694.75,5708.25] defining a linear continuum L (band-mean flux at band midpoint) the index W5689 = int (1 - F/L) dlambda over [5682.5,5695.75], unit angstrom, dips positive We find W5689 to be -0.9 angstrom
